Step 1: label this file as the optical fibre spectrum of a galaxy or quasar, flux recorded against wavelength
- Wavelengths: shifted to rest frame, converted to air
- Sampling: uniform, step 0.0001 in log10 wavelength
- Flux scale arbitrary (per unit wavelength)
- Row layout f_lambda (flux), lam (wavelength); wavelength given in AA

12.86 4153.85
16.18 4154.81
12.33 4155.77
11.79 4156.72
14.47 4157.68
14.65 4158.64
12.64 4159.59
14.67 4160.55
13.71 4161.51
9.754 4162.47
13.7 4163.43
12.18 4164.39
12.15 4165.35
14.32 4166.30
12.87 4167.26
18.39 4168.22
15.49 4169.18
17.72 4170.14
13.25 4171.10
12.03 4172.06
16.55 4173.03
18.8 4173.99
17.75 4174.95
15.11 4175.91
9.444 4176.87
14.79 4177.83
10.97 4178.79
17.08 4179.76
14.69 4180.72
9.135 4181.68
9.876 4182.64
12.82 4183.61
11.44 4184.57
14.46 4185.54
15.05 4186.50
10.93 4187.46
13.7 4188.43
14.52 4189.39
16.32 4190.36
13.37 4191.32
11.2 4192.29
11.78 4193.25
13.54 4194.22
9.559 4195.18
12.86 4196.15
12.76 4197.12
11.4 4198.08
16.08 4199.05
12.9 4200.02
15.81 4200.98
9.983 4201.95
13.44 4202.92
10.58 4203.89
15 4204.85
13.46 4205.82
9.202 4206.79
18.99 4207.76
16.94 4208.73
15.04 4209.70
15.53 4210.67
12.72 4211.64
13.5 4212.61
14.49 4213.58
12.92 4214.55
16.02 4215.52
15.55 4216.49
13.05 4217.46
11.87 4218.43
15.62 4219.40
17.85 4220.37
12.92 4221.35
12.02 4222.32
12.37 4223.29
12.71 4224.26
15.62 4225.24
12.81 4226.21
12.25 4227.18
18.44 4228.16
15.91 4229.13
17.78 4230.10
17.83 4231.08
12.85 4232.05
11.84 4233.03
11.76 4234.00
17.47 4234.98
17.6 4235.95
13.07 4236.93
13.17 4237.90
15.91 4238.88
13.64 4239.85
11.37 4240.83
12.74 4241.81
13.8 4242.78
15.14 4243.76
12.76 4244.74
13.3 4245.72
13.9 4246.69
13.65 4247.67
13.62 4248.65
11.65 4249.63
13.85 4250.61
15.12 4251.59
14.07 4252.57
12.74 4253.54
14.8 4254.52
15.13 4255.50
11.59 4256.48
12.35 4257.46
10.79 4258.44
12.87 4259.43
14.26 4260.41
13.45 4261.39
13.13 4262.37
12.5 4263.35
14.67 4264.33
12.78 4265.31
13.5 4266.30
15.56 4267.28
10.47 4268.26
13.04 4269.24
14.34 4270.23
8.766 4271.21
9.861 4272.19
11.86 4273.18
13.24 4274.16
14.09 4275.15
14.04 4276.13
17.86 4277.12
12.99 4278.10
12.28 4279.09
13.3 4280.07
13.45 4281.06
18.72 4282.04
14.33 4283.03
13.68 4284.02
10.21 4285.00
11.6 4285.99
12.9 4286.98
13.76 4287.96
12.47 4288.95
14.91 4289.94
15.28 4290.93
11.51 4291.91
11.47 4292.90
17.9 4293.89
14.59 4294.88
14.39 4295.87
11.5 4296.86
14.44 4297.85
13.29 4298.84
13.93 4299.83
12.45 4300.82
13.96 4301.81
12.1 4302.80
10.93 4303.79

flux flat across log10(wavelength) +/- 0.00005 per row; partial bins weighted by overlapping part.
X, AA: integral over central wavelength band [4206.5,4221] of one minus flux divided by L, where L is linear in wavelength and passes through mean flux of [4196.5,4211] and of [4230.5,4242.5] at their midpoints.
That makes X -0.8 AA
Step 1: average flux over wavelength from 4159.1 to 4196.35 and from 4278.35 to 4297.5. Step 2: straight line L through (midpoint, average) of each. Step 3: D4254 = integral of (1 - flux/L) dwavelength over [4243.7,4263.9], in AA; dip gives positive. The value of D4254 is 0.4 AA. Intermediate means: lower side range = 13.6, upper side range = 13.6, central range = 13.3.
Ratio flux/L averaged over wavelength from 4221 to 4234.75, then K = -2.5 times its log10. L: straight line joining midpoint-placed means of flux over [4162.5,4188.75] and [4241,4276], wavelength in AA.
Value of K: -0.06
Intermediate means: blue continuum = 13.8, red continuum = 13.1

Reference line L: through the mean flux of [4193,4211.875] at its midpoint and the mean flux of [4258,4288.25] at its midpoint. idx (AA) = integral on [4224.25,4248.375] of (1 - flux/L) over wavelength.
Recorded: -1.9 AA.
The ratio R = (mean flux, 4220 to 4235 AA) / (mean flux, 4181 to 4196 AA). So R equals 1.15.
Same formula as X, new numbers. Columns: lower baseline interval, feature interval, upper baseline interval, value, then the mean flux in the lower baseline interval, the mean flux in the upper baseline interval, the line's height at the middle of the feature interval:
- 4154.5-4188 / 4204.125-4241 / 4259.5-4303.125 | -2.2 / 13.7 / 13.4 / 13.6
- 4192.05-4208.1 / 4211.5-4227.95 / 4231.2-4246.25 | -0.7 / 12.8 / 13.9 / 13.4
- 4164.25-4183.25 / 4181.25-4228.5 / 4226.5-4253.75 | 2.3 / 14.2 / 14.2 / 14.2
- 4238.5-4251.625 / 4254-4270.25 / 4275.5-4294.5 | 0.5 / 13.5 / 13.8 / 13.7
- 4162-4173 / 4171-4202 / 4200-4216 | 1.2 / 13.9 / 13.9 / 13.9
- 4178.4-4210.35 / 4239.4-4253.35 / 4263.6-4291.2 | -0.2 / 13.2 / 13.3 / 13.3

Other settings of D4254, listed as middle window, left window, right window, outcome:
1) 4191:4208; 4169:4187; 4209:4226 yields 1.5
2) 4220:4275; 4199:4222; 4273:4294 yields 1.1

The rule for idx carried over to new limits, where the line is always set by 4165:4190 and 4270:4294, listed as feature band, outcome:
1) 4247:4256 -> -0.2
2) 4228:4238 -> -1.2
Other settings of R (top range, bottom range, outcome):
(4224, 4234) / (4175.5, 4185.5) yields 1.17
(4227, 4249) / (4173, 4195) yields 1.06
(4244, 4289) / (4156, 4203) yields 0.98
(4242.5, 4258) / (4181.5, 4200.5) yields 1.07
